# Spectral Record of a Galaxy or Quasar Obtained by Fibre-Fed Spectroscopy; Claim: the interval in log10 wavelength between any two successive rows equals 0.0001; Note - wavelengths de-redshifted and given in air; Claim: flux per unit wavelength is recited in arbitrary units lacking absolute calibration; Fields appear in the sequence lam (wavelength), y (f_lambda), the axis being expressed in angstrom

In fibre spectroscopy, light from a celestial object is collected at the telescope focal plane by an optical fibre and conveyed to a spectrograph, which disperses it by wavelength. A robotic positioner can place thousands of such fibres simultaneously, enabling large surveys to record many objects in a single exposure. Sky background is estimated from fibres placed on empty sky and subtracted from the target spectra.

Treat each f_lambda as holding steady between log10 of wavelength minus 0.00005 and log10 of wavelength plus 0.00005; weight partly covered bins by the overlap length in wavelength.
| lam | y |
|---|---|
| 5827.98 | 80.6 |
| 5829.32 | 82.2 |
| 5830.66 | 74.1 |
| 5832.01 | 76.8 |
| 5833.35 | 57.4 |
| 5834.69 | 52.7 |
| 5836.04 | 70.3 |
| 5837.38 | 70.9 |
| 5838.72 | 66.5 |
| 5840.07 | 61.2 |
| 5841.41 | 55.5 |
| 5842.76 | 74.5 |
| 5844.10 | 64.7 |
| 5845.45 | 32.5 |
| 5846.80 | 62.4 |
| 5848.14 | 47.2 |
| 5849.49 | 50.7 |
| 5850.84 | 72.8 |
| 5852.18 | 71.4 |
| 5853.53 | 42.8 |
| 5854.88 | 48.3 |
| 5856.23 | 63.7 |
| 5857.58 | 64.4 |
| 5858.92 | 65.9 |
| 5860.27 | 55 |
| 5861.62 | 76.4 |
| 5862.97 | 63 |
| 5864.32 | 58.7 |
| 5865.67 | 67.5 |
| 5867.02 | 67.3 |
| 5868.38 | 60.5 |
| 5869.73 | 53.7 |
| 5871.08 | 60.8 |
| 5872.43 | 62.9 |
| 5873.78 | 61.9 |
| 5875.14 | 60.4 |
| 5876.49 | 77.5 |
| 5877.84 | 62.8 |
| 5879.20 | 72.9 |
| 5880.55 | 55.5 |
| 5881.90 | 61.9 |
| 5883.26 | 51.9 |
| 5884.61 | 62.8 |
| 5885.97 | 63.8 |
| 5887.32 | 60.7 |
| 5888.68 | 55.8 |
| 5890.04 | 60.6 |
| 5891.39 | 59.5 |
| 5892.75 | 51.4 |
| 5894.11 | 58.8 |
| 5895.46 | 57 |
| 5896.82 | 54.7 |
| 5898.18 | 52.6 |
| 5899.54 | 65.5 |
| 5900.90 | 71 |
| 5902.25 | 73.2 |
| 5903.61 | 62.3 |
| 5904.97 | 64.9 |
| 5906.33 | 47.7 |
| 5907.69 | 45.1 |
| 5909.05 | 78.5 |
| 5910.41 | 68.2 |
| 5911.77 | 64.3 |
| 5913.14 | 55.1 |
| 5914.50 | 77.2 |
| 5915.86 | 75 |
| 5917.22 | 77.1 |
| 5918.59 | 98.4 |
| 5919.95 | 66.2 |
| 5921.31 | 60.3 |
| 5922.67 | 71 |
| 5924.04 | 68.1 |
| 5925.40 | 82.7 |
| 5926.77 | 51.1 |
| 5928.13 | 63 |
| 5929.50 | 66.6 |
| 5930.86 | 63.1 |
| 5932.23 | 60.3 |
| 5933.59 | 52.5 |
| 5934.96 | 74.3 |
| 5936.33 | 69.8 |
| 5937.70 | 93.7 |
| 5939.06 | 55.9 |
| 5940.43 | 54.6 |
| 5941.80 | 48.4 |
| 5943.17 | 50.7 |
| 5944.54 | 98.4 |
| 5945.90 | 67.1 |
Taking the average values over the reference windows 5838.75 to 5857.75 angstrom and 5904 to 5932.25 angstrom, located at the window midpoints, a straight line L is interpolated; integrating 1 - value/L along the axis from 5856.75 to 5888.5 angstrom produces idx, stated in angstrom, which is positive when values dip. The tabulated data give -0.89 angstrom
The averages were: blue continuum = 58.1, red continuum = 67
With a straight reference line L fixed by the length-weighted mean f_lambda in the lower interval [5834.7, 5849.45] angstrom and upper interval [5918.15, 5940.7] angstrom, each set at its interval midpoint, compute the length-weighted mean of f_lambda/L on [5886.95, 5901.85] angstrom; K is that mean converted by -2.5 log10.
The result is 0.10 mag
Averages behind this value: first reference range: 59.8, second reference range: 67.7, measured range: 59.1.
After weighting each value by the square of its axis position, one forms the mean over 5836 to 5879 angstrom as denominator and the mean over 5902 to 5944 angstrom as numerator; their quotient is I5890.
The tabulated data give 1.09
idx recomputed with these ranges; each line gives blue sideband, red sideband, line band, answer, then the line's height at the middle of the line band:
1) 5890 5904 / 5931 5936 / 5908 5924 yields -2.42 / 61.8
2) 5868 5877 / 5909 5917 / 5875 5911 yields 2.46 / 65.9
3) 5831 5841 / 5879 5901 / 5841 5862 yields 1.44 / 63.5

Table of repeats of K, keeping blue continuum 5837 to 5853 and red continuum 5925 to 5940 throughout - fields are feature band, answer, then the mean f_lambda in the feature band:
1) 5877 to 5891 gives 0.03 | 61.1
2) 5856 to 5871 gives -0.03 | 63.2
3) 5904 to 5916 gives 0.02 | 63.4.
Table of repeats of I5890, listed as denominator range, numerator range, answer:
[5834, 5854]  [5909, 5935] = 1.17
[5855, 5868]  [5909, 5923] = 1.14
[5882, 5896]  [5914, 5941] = 1.20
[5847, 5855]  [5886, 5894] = 1.04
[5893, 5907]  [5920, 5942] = 1.09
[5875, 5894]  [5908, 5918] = 1.16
